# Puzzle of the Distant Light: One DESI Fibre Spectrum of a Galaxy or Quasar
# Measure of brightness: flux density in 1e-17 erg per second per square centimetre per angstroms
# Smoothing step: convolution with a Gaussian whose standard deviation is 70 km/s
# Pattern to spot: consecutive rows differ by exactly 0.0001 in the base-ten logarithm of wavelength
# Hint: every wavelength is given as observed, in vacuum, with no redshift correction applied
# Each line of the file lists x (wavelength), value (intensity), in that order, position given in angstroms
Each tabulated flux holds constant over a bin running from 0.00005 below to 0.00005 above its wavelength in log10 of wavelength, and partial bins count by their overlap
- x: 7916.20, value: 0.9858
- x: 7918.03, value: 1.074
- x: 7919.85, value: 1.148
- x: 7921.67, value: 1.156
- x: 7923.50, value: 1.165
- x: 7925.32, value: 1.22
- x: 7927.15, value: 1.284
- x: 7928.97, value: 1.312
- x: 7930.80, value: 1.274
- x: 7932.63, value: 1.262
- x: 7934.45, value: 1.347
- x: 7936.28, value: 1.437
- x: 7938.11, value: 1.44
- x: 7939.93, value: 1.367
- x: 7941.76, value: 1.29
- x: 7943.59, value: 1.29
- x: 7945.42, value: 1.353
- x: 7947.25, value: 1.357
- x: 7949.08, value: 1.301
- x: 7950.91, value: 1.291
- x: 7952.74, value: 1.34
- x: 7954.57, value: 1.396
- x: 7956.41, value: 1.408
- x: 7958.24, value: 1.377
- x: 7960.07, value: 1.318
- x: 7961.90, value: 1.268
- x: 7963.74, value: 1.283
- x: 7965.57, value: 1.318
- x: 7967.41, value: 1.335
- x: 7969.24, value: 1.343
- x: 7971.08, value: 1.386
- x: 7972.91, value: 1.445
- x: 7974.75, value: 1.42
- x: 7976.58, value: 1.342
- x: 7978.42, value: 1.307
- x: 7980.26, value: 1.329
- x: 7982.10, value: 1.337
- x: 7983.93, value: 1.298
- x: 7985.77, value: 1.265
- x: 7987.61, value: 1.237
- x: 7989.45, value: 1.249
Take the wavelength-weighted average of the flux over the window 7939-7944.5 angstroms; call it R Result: 1.32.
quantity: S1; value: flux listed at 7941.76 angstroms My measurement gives 1.29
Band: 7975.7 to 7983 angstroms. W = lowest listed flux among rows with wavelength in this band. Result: 1.307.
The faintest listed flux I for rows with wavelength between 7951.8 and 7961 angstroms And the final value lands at 1.318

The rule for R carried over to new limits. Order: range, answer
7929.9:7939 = 1.35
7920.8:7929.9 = 1.23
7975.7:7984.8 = 1.32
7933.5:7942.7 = 1.38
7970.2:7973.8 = 1.42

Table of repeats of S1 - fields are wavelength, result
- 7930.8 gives 1.274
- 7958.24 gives 1.377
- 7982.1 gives 1.337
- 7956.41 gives 1.408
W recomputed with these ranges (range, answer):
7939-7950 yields 1.29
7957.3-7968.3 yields 1.268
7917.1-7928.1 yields 1.074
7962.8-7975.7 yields 1.283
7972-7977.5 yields 1.342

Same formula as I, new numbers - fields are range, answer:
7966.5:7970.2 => 1.335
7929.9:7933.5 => 1.262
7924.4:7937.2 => 1.22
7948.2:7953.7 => 1.291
